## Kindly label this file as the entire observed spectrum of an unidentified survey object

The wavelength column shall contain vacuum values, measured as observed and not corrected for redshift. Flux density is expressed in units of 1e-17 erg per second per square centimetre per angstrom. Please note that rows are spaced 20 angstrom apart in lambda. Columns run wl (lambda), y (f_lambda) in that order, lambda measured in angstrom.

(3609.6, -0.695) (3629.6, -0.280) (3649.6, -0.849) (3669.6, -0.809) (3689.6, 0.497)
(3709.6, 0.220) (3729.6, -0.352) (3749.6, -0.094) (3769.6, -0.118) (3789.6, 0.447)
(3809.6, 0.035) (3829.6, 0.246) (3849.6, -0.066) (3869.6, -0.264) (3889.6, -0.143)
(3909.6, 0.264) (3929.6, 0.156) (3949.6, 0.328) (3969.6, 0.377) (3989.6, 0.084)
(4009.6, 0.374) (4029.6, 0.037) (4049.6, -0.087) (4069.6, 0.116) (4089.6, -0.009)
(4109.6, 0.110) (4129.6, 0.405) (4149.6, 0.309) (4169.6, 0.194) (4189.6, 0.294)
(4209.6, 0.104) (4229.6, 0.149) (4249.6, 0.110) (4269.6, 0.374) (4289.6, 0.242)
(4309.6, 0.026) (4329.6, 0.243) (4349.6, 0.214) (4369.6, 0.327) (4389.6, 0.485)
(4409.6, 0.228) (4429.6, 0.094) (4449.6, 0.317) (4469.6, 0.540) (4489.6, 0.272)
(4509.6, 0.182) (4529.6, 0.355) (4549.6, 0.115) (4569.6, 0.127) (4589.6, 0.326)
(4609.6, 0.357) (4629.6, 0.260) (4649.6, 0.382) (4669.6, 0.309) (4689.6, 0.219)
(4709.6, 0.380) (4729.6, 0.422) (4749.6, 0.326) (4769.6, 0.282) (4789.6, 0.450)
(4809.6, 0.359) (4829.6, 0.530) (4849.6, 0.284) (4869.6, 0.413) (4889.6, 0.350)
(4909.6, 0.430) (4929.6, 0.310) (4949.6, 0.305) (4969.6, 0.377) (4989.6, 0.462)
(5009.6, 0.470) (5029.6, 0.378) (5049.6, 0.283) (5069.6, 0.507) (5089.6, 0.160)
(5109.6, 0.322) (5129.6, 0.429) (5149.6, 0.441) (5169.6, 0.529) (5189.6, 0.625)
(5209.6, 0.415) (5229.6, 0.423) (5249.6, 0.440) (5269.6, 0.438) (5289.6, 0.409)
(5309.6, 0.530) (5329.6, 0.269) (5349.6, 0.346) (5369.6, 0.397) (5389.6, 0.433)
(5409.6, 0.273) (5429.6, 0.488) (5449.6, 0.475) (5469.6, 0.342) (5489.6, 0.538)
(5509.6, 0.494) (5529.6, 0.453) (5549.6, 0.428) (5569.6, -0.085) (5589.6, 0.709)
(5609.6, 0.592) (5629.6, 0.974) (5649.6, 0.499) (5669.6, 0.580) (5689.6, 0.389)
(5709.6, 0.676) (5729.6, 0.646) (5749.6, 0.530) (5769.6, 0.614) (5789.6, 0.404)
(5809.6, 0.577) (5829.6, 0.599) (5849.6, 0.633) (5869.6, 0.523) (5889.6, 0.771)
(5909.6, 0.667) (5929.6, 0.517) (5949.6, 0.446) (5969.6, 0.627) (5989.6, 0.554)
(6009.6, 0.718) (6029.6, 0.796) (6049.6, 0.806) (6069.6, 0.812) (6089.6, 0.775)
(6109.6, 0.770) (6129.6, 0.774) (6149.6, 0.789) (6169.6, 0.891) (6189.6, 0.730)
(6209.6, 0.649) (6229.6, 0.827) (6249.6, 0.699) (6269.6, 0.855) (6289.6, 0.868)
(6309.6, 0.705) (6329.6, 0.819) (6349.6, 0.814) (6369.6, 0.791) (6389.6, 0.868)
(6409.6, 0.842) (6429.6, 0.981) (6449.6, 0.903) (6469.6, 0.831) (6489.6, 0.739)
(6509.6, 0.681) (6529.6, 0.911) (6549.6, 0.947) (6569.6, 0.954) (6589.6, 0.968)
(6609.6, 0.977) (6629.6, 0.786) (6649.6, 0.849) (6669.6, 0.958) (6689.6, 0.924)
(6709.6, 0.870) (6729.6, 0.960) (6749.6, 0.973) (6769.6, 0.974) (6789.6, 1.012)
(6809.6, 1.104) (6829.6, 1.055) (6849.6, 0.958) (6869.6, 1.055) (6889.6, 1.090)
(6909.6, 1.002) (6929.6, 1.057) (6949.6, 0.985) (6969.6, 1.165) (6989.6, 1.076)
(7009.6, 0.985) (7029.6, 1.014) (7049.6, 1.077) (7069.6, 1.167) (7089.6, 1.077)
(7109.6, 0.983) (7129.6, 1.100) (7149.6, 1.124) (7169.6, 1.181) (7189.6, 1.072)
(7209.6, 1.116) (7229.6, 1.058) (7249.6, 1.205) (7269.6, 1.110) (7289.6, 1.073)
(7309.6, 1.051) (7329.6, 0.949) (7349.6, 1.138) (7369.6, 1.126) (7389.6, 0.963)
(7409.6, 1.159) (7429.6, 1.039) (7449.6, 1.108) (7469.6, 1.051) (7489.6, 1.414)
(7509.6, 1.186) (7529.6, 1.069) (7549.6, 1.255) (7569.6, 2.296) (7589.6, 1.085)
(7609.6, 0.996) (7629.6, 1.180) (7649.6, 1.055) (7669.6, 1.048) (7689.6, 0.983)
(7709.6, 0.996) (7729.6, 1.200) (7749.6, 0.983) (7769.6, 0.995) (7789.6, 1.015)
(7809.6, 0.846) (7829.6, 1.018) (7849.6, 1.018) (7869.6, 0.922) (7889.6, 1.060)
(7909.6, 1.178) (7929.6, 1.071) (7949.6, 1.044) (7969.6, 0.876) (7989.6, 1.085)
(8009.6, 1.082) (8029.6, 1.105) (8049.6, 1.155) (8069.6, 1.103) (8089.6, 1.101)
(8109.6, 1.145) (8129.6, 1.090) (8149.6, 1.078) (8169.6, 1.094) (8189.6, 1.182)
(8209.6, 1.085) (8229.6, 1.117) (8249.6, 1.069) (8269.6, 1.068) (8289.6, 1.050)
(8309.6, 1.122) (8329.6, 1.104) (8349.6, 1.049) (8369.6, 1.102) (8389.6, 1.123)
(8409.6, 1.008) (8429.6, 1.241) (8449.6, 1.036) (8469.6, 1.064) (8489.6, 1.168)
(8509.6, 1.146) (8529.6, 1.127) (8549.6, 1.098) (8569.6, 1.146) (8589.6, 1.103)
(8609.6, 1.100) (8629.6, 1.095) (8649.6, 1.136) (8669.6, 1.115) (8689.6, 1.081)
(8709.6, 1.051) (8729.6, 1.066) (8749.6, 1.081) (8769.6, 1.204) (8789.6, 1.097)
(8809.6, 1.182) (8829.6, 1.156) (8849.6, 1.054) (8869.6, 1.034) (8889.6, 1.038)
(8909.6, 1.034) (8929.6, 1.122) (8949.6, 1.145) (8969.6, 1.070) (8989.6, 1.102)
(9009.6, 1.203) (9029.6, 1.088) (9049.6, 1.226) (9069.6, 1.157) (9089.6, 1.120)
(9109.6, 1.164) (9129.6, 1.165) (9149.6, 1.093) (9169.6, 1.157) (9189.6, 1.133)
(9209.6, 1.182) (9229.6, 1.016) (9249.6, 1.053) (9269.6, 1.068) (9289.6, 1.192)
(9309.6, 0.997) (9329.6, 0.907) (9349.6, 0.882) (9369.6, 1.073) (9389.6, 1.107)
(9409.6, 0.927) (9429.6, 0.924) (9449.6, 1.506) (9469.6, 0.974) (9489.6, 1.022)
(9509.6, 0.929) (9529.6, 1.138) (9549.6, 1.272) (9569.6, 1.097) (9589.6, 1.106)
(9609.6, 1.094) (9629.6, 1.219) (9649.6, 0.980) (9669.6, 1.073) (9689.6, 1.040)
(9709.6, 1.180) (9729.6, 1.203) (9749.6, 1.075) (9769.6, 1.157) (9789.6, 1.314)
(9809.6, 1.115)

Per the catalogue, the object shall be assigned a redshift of 0.51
